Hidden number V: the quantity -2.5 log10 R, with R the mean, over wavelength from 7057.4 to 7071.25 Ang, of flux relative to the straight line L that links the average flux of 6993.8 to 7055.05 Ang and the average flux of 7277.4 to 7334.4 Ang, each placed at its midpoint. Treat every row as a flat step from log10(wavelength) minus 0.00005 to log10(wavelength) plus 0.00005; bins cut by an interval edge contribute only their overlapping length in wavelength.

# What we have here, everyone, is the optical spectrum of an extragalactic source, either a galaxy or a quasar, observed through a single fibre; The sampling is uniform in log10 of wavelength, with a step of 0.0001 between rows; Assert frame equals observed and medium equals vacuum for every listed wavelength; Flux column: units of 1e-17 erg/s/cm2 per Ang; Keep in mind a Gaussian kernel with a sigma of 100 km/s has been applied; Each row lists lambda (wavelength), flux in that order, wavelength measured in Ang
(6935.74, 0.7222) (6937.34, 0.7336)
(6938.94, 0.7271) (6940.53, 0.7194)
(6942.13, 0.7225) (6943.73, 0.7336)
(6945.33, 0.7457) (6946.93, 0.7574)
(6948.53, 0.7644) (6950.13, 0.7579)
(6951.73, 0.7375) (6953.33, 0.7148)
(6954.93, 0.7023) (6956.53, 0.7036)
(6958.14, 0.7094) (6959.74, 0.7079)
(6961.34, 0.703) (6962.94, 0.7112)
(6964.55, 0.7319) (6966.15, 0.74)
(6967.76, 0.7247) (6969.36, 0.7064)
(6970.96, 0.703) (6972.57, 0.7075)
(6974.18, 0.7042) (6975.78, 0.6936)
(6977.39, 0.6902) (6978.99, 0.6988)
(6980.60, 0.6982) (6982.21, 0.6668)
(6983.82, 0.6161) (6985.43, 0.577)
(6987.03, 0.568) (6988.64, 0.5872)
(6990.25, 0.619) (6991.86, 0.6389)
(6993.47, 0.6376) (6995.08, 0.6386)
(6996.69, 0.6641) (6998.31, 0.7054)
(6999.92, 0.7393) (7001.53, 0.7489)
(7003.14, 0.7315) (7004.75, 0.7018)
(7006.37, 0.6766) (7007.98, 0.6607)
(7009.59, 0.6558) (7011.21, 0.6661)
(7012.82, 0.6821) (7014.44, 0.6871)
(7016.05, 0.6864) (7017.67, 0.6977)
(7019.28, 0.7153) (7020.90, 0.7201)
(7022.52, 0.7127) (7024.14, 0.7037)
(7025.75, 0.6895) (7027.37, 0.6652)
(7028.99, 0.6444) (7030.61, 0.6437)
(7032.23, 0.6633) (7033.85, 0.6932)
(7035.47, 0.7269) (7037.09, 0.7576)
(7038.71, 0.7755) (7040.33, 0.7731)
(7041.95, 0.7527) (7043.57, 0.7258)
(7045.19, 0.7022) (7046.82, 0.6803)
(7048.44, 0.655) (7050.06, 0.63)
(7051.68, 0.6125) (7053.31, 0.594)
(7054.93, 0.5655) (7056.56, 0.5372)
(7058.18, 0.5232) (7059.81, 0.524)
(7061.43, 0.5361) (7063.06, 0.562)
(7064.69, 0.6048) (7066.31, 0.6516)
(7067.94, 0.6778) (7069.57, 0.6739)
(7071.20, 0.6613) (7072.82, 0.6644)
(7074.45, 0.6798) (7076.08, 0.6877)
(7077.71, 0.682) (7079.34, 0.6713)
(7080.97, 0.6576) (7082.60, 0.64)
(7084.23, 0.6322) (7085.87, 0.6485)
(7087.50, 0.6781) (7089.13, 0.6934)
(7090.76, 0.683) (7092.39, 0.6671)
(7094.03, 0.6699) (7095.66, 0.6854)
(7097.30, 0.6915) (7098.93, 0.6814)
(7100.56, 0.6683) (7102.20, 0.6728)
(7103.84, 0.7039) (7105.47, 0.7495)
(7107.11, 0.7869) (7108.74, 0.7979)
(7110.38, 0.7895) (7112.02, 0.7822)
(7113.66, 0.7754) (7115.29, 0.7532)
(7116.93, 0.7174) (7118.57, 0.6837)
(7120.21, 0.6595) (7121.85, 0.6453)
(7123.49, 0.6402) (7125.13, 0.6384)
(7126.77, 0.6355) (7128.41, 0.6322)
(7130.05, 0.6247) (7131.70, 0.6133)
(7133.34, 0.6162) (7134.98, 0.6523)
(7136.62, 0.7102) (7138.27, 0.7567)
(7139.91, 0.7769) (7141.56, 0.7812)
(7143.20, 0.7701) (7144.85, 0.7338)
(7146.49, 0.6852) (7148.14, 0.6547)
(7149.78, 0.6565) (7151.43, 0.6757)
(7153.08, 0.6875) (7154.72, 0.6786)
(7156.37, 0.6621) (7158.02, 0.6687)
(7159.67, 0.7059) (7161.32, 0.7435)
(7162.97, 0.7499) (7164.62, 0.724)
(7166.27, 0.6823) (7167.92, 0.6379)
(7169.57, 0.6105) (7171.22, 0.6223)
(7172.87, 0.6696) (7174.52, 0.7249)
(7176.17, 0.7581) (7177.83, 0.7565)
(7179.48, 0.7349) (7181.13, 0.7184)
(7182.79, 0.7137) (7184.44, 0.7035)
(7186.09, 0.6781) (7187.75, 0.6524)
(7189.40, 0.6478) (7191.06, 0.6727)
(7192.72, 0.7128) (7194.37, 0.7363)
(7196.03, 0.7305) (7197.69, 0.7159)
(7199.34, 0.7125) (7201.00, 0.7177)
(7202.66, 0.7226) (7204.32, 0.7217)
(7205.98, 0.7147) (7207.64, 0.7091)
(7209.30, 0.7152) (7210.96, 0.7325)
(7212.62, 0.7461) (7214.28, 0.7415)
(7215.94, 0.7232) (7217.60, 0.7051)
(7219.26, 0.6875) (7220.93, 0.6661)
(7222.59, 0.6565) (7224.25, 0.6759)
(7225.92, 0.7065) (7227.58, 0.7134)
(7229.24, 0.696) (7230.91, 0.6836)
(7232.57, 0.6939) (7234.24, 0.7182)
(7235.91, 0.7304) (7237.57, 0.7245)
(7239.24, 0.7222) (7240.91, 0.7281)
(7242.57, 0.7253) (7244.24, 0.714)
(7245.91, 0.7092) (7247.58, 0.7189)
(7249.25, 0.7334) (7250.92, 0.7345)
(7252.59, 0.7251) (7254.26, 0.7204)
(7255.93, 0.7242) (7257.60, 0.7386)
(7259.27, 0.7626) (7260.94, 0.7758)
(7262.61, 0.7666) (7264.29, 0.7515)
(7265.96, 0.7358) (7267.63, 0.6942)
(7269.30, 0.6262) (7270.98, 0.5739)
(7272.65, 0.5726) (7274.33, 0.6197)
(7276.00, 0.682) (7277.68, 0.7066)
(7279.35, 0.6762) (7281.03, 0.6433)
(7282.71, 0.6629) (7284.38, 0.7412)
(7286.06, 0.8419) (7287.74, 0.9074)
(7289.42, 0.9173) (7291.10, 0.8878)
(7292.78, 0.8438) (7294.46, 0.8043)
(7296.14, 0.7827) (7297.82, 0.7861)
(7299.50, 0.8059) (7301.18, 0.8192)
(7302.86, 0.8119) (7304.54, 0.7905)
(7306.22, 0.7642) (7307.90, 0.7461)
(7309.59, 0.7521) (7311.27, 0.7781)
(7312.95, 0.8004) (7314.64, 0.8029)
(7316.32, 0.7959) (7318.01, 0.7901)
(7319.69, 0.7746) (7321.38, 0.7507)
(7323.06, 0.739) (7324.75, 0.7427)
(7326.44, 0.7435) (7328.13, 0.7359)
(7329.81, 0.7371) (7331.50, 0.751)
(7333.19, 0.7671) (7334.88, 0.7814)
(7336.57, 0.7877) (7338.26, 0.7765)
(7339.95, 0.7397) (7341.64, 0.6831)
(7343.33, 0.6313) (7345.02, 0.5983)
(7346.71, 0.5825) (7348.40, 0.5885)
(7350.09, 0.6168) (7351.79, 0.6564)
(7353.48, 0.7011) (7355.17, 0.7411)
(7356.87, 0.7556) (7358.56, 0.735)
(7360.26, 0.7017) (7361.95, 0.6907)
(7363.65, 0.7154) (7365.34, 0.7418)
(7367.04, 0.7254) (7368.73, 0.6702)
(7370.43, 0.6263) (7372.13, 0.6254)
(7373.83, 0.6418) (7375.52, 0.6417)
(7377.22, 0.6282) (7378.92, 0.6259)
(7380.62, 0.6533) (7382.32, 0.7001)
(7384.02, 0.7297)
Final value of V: 0.173 mag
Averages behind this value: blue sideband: 0.689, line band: 0.598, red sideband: 0.777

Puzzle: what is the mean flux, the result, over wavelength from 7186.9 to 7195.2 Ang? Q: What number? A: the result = 0.684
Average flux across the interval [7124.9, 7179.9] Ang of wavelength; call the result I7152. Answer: 0.689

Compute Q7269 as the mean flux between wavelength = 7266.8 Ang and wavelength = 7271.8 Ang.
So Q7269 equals 0.631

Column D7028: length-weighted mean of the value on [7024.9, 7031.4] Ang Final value 0.661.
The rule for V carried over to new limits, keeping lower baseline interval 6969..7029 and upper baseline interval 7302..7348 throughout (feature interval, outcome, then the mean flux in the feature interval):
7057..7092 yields 0.09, 0.639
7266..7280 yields 0.13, 0.649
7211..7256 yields 0.02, 0.712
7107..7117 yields -0.11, 0.775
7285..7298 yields -0.15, 0.847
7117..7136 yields 0.10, 0.644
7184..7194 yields 0.06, 0.68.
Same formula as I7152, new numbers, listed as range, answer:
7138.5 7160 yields 0.704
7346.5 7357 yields 0.662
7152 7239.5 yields 0.702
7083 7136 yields 0.686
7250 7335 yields 0.752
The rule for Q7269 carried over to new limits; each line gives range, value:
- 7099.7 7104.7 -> 0.683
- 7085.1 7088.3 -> 0.664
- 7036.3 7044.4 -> 0.757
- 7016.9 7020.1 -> 0.707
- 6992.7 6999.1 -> 0.661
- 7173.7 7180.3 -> 0.743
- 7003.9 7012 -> 0.672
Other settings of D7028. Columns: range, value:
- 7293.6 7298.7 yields 0.791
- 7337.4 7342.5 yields 0.733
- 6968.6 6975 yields 0.705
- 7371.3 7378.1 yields 0.635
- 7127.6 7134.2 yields 0.622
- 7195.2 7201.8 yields 0.719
